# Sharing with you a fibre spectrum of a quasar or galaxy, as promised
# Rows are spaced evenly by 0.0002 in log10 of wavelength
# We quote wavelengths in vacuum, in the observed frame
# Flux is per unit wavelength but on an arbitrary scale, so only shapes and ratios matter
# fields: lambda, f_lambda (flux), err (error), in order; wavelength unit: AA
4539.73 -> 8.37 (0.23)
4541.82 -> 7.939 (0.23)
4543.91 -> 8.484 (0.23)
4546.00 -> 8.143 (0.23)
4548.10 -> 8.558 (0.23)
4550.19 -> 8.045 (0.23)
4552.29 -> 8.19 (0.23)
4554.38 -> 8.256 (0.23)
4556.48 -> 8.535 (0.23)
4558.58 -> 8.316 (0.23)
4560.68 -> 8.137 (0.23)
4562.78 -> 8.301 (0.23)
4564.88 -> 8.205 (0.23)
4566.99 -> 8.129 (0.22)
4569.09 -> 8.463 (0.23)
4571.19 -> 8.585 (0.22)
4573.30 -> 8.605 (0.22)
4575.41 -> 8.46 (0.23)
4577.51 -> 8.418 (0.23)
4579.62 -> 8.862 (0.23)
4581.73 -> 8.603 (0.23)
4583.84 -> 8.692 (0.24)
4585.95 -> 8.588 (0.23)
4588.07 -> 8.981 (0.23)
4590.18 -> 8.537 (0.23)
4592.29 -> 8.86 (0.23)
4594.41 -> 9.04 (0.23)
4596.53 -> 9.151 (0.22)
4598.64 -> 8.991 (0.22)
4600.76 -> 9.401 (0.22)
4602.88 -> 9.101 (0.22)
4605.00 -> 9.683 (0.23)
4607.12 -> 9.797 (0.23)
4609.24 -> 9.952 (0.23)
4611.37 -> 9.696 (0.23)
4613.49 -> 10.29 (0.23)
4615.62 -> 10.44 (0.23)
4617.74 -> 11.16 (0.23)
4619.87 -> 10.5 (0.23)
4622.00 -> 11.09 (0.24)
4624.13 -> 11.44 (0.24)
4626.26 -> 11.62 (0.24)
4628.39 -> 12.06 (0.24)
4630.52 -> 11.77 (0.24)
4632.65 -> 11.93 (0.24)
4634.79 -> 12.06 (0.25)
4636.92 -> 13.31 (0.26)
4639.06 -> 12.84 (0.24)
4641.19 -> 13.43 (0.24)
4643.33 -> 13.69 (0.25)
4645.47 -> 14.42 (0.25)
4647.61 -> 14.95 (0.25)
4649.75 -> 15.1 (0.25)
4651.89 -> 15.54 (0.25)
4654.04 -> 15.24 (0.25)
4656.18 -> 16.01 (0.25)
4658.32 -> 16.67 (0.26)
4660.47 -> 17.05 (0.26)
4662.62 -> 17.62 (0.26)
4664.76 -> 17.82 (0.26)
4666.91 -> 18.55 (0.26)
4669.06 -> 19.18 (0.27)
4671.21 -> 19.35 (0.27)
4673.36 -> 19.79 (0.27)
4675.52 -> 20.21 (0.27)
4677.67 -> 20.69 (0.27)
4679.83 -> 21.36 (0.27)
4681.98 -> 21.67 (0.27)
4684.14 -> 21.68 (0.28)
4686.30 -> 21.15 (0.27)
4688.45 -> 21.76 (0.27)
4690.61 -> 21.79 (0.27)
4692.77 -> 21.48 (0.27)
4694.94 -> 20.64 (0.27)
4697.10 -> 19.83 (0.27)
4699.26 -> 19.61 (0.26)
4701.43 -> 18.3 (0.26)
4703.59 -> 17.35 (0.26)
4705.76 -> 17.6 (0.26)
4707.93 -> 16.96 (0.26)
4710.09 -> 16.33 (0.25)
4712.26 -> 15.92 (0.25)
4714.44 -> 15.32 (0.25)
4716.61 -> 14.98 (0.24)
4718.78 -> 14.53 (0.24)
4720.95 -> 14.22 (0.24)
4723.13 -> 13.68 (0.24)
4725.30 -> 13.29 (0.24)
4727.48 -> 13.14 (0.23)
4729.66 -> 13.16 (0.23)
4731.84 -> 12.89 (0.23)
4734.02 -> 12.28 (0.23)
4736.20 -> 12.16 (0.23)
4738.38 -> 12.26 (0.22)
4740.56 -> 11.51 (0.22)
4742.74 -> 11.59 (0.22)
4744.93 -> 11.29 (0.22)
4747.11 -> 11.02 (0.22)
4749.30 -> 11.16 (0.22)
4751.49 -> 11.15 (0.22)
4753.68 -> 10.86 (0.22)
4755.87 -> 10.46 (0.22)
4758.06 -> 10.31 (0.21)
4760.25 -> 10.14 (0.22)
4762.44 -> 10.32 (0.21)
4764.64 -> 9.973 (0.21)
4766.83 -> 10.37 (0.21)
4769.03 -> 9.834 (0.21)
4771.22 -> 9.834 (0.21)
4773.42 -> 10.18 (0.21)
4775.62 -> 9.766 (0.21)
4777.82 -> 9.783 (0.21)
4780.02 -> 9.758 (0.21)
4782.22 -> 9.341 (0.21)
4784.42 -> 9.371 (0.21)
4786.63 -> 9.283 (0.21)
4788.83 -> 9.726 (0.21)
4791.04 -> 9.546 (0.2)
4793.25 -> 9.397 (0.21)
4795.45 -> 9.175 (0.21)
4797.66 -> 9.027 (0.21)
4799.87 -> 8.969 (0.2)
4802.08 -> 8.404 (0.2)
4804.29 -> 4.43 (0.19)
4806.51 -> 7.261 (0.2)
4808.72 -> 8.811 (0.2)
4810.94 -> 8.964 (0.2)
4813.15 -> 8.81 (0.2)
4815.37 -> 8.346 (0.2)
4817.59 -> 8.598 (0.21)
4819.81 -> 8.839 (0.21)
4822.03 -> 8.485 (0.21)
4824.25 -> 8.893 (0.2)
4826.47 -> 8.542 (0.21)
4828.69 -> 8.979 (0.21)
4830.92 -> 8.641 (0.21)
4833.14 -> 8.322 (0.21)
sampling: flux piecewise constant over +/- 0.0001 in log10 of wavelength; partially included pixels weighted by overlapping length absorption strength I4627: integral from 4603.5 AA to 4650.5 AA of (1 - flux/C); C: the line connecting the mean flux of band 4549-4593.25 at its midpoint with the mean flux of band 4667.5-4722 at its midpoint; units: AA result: 4.9 AA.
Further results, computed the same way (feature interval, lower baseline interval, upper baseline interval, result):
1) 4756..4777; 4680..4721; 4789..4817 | 3.45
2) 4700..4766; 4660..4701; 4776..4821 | 8.80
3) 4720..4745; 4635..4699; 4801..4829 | 1.86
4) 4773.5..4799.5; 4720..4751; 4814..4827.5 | 1.64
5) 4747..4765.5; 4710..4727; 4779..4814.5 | 1.91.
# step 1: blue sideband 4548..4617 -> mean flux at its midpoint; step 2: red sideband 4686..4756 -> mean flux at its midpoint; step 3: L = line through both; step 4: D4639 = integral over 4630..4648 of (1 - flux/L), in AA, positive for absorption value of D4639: -2.7 AA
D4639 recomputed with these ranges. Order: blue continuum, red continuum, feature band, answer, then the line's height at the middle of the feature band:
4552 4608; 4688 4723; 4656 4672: -3.37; 14.7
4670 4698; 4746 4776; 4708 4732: 2.28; 16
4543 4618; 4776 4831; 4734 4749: -4.86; 8.81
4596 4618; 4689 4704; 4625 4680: -2.40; 15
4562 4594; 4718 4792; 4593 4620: -2.32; 8.97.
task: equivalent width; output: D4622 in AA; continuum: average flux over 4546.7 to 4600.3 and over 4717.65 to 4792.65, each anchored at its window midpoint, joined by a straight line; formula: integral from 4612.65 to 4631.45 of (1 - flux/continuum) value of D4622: -3.9 AA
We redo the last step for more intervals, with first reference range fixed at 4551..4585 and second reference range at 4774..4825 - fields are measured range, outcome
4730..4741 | -4.5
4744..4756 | -3.1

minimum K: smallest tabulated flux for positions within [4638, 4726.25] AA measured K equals 12.84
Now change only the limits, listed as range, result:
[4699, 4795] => 9.283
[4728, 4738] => 12.16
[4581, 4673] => 8.537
